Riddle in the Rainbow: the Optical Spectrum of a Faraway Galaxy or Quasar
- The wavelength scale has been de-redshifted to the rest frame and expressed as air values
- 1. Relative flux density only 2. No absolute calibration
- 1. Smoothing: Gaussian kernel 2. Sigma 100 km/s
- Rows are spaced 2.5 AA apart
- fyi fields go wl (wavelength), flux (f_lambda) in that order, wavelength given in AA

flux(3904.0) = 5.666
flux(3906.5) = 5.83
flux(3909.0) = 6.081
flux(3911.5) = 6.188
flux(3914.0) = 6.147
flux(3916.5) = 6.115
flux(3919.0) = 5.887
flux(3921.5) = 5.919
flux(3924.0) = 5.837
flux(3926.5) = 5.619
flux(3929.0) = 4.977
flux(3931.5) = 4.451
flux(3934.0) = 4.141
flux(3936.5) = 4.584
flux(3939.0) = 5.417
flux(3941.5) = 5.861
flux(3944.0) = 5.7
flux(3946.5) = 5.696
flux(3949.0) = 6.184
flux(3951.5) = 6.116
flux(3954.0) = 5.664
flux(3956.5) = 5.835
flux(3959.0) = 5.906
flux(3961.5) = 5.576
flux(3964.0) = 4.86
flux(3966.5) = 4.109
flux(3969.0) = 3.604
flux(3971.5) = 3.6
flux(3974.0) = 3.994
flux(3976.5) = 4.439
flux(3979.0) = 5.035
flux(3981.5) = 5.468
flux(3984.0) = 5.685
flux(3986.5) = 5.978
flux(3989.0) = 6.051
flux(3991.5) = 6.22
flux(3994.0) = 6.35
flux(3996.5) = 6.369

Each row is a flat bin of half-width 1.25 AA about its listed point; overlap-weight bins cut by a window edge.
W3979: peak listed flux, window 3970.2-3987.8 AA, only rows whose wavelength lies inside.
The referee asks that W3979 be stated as 5.978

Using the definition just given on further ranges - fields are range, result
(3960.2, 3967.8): 5.576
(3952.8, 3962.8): 5.906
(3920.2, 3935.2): 5.919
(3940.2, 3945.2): 5.861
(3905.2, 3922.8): 6.188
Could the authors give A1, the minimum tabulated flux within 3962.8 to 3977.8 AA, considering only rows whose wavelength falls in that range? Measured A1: 3.6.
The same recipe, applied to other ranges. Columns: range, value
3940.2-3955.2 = 5.664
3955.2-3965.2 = 4.86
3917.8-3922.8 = 5.887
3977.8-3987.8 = 5.035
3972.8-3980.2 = 3.994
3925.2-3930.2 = 4.977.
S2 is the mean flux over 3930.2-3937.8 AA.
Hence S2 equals 4.4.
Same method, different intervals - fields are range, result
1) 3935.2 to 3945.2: 5.38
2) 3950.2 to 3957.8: 5.87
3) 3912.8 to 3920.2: 6.05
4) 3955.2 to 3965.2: 5.55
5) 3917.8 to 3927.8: 5.81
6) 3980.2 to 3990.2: 5.79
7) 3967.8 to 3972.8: 3.61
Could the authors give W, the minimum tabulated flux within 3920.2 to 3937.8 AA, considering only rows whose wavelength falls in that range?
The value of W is 4.141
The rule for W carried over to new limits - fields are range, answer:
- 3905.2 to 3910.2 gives 5.83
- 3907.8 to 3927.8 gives 5.619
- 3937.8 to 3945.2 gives 5.417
